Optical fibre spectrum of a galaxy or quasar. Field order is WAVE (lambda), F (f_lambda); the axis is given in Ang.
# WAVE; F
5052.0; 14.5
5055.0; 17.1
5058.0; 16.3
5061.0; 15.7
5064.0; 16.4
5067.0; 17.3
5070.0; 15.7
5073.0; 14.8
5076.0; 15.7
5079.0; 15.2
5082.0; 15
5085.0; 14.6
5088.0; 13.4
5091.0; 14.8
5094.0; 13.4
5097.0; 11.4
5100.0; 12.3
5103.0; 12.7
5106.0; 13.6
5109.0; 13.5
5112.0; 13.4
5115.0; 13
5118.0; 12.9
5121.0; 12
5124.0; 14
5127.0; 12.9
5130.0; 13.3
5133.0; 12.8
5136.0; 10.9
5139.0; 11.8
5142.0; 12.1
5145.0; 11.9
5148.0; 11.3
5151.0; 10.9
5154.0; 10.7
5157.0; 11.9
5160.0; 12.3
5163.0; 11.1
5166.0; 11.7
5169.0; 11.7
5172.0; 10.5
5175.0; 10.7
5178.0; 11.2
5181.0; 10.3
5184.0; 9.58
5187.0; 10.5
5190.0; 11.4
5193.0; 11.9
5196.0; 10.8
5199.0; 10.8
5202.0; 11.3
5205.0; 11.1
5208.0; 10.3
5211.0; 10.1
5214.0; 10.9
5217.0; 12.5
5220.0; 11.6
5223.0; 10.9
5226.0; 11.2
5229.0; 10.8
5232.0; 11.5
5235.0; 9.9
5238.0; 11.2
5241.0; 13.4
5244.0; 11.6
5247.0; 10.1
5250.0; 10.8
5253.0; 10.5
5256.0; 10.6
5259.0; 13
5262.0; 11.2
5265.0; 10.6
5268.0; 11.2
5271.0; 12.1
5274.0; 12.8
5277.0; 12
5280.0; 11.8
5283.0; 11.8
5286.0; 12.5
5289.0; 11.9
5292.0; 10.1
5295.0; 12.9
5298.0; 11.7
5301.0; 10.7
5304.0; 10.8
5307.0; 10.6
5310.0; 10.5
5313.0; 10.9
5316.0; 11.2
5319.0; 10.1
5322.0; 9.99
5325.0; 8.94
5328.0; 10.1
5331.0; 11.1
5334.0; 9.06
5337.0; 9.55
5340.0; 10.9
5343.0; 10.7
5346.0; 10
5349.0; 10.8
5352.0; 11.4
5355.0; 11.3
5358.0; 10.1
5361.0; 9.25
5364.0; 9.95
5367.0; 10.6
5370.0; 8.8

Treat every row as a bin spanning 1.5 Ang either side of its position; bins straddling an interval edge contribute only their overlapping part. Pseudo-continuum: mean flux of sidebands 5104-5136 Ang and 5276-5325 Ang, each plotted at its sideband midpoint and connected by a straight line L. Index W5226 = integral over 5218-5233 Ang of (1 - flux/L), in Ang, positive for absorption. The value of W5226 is 0.9 Ang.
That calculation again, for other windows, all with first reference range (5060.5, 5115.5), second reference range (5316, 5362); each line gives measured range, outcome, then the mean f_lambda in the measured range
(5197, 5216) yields 2.5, 10.8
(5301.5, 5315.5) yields 0.0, 10.7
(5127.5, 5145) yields 1.7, 12.2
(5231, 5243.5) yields 0.4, 11.5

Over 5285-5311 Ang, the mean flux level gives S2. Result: 11.3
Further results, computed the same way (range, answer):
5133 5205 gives 11.2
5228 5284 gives 11.4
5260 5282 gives 11.7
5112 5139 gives 12.7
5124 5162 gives 12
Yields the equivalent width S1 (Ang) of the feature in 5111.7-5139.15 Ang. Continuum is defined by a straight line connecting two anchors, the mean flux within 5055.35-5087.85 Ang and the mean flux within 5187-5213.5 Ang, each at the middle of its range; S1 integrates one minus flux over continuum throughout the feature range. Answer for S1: 1.91 Ang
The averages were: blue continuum 15.6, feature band 12.7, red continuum 10.9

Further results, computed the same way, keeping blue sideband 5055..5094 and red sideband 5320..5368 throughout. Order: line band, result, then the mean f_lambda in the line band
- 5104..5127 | 2.3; 13.2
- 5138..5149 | 1.8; 11.8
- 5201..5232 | 3.9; 11.1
